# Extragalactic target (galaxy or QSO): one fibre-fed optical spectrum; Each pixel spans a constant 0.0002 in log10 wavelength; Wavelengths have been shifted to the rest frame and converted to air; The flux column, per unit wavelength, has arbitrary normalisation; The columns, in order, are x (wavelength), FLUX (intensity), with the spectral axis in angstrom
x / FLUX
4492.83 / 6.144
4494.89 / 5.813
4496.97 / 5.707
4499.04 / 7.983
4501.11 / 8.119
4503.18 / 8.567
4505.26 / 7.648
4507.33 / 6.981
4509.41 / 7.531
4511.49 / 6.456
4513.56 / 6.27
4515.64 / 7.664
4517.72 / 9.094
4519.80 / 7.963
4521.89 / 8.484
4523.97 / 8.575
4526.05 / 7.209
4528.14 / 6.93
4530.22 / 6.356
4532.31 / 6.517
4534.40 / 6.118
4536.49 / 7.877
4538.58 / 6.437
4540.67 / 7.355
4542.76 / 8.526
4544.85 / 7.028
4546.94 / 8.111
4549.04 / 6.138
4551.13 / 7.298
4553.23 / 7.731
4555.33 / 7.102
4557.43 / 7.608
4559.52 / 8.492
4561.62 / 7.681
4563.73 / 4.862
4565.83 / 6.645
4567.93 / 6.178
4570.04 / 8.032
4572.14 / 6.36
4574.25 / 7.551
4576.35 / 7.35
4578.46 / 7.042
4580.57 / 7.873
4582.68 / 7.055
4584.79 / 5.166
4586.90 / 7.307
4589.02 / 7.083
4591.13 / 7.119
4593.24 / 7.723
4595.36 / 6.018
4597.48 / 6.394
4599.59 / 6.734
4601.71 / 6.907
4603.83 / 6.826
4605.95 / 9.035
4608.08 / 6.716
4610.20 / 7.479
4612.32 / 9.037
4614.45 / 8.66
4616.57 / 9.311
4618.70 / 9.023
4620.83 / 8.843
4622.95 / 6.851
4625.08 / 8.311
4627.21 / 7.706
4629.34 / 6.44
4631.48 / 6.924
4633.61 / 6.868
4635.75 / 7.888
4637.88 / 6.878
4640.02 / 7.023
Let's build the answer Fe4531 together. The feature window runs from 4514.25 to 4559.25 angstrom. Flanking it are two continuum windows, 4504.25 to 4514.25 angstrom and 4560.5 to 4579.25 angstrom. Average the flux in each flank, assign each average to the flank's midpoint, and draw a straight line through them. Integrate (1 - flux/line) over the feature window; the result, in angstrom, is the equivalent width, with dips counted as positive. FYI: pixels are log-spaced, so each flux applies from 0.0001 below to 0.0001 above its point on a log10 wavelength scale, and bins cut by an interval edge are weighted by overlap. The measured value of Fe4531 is -3.3 angstrom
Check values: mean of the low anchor 7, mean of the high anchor 6.86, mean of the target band 7.44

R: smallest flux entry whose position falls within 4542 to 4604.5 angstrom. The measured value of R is 4.862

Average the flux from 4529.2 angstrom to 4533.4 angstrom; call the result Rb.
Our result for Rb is 6.43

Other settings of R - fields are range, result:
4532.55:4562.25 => 6.118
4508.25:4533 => 6.27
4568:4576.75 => 6.36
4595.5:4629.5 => 6.394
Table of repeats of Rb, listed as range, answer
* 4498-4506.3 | 8.08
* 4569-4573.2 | 7.2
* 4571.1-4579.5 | 7.08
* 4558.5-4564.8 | 7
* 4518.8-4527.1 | 8.05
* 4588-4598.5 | 6.87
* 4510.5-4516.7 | 6.81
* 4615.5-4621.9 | 9.06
